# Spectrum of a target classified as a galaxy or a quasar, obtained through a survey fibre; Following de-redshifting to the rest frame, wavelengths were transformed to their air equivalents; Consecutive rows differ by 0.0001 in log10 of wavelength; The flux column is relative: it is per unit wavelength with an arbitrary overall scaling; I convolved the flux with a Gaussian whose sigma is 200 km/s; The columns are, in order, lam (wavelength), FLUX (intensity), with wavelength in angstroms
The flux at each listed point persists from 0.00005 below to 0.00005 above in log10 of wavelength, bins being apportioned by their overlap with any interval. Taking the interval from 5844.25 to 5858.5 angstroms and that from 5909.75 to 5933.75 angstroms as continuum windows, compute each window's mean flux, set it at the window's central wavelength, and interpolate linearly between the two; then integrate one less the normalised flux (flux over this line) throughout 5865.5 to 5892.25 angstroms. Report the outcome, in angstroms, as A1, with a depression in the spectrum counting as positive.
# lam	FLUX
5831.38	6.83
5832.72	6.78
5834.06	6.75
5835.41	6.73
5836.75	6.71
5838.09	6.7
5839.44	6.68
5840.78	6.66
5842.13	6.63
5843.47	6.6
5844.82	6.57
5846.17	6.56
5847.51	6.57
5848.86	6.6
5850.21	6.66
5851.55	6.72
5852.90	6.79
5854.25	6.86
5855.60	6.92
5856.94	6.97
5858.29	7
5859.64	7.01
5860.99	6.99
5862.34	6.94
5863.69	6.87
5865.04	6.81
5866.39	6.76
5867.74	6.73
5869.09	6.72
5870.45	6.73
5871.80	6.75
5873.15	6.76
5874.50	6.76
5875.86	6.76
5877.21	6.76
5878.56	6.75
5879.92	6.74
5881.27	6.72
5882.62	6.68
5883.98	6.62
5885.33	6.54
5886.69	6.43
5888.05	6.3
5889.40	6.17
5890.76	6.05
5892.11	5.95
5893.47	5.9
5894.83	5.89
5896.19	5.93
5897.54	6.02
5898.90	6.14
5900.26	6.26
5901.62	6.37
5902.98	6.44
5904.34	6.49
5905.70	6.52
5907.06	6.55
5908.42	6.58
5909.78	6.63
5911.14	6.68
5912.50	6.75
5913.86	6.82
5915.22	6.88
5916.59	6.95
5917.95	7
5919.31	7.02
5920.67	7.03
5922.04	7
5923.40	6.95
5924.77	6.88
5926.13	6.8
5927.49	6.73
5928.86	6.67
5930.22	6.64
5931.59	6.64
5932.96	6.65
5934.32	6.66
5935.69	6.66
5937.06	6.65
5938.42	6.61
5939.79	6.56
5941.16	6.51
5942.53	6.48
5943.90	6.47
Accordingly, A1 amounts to 0.7 angstroms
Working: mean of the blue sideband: 6.74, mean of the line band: 6.6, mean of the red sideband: 6.82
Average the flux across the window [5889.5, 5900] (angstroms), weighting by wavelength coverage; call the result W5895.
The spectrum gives 6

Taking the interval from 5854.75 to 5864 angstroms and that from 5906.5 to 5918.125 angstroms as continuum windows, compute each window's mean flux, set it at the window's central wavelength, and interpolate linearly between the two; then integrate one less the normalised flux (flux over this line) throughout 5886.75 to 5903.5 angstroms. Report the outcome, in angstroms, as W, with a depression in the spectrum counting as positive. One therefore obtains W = 1.7 angstroms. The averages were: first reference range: 6.96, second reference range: 6.75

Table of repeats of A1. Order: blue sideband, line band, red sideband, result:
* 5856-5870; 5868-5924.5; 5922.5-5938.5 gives 2.0 angstroms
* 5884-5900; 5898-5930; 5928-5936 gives -1.4 angstroms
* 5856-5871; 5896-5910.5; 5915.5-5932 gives 1.0 angstroms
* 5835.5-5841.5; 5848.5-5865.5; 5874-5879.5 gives -0.4 angstroms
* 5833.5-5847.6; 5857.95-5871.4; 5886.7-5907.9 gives -0.8 angstroms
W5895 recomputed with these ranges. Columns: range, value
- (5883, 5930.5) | 6.53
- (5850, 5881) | 6.82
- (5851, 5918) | 6.6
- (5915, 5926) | 6.96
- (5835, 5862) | 6.75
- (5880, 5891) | 6.47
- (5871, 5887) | 6.7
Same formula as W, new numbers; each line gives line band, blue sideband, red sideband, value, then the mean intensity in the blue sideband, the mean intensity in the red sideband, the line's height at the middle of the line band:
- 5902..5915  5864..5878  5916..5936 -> 0.4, 6.76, 6.82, 6.8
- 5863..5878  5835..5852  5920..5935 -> -0.2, 6.65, 6.79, 6.69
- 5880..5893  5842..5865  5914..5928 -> 0.9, 6.79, 6.92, 6.85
